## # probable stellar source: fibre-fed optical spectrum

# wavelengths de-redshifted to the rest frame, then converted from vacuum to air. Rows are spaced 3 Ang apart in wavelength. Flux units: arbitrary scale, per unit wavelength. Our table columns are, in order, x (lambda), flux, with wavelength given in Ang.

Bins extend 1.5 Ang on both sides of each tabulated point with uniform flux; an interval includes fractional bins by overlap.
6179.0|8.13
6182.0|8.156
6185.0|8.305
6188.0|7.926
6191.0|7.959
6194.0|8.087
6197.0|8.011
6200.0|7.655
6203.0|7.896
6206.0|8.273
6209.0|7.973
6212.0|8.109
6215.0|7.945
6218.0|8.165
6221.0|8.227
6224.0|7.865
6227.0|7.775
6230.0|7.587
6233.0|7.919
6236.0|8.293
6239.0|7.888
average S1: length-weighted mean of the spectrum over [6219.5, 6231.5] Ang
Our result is 7.86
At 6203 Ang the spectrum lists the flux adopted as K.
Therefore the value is 7.896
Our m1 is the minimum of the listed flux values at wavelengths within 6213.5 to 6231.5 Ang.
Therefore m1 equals 7.587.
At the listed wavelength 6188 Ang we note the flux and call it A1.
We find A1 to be 7.926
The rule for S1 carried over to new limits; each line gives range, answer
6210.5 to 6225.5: 8.06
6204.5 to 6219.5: 8.09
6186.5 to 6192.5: 7.94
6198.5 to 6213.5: 7.98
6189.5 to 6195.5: 8.02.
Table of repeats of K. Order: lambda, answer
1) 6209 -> 7.973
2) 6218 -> 8.165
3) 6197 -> 8.011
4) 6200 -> 7.655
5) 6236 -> 8.293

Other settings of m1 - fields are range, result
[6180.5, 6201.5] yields 7.655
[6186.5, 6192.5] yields 7.926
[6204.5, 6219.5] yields 7.945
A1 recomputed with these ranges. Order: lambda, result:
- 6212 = 8.109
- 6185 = 8.305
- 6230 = 7.587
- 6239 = 7.888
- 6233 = 7.919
